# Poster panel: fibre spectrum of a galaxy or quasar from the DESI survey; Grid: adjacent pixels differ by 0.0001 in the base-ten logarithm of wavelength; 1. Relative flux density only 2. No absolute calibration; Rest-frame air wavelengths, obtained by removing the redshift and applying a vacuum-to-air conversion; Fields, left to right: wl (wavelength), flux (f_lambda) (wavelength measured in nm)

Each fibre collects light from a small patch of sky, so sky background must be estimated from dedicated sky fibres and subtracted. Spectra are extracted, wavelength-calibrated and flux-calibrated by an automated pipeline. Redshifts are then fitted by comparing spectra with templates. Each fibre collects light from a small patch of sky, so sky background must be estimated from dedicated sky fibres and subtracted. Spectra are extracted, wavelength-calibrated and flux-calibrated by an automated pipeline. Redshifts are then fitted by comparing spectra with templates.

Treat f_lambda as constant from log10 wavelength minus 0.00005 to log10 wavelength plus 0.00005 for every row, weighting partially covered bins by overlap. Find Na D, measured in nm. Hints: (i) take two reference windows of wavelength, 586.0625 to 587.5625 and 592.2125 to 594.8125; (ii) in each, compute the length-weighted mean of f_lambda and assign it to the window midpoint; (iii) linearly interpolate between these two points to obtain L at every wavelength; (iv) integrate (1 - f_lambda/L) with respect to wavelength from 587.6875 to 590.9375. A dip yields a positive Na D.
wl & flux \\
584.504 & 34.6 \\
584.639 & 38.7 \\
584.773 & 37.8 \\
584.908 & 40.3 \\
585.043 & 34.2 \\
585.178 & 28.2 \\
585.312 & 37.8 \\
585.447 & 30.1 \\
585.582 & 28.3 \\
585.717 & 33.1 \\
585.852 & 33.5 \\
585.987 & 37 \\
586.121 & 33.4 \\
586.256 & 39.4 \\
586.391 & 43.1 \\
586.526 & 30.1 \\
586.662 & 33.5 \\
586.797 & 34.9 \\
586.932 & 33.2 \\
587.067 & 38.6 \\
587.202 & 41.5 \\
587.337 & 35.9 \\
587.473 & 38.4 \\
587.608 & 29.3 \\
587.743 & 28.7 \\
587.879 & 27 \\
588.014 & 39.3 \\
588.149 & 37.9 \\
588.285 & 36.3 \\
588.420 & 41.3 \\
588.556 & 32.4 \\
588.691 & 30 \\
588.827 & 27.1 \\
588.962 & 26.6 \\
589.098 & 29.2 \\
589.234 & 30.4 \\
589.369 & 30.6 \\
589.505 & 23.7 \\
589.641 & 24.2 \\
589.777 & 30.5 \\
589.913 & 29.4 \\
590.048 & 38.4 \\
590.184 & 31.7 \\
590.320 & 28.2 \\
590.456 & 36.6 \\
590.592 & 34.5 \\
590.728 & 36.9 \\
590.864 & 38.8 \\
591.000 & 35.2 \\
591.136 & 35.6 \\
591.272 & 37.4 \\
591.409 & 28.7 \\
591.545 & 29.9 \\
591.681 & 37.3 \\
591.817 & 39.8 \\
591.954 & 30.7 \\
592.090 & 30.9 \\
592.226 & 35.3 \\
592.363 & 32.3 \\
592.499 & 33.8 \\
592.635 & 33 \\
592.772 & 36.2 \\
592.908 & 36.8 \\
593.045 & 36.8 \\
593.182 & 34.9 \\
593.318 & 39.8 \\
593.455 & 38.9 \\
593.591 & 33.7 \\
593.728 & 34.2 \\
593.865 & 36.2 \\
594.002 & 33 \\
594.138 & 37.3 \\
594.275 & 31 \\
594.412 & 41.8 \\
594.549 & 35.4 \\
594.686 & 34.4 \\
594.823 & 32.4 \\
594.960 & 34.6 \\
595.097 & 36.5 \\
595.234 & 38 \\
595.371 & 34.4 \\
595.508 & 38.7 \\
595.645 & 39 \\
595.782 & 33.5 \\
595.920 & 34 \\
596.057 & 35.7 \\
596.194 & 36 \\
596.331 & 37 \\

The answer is 0.36 nm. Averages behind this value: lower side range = 36.4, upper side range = 35.4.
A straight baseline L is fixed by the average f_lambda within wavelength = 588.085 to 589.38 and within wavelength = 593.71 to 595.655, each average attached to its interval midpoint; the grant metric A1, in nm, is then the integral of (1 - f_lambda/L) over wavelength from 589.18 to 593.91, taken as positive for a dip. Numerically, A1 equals 0.02 nm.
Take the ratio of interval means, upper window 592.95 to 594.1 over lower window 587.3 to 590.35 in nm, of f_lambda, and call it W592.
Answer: 1.14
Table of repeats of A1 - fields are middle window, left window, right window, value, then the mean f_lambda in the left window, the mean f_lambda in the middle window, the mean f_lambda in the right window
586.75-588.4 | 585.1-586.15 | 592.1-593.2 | -0.10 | 32.7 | 35.3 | 34.7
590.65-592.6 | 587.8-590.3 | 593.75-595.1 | -0.08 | 31.4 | 34.5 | 35.2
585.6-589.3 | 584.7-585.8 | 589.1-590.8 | -0.17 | 33.7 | 34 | 31.2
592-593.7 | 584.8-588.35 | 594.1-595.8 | 0.03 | 34.8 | 35.1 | 36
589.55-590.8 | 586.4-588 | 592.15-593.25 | 0.09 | 34.3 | 32.1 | 34.9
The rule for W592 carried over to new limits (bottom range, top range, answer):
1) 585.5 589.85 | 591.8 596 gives 1.07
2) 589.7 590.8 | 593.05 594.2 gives 1.08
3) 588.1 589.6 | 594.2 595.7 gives 1.15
